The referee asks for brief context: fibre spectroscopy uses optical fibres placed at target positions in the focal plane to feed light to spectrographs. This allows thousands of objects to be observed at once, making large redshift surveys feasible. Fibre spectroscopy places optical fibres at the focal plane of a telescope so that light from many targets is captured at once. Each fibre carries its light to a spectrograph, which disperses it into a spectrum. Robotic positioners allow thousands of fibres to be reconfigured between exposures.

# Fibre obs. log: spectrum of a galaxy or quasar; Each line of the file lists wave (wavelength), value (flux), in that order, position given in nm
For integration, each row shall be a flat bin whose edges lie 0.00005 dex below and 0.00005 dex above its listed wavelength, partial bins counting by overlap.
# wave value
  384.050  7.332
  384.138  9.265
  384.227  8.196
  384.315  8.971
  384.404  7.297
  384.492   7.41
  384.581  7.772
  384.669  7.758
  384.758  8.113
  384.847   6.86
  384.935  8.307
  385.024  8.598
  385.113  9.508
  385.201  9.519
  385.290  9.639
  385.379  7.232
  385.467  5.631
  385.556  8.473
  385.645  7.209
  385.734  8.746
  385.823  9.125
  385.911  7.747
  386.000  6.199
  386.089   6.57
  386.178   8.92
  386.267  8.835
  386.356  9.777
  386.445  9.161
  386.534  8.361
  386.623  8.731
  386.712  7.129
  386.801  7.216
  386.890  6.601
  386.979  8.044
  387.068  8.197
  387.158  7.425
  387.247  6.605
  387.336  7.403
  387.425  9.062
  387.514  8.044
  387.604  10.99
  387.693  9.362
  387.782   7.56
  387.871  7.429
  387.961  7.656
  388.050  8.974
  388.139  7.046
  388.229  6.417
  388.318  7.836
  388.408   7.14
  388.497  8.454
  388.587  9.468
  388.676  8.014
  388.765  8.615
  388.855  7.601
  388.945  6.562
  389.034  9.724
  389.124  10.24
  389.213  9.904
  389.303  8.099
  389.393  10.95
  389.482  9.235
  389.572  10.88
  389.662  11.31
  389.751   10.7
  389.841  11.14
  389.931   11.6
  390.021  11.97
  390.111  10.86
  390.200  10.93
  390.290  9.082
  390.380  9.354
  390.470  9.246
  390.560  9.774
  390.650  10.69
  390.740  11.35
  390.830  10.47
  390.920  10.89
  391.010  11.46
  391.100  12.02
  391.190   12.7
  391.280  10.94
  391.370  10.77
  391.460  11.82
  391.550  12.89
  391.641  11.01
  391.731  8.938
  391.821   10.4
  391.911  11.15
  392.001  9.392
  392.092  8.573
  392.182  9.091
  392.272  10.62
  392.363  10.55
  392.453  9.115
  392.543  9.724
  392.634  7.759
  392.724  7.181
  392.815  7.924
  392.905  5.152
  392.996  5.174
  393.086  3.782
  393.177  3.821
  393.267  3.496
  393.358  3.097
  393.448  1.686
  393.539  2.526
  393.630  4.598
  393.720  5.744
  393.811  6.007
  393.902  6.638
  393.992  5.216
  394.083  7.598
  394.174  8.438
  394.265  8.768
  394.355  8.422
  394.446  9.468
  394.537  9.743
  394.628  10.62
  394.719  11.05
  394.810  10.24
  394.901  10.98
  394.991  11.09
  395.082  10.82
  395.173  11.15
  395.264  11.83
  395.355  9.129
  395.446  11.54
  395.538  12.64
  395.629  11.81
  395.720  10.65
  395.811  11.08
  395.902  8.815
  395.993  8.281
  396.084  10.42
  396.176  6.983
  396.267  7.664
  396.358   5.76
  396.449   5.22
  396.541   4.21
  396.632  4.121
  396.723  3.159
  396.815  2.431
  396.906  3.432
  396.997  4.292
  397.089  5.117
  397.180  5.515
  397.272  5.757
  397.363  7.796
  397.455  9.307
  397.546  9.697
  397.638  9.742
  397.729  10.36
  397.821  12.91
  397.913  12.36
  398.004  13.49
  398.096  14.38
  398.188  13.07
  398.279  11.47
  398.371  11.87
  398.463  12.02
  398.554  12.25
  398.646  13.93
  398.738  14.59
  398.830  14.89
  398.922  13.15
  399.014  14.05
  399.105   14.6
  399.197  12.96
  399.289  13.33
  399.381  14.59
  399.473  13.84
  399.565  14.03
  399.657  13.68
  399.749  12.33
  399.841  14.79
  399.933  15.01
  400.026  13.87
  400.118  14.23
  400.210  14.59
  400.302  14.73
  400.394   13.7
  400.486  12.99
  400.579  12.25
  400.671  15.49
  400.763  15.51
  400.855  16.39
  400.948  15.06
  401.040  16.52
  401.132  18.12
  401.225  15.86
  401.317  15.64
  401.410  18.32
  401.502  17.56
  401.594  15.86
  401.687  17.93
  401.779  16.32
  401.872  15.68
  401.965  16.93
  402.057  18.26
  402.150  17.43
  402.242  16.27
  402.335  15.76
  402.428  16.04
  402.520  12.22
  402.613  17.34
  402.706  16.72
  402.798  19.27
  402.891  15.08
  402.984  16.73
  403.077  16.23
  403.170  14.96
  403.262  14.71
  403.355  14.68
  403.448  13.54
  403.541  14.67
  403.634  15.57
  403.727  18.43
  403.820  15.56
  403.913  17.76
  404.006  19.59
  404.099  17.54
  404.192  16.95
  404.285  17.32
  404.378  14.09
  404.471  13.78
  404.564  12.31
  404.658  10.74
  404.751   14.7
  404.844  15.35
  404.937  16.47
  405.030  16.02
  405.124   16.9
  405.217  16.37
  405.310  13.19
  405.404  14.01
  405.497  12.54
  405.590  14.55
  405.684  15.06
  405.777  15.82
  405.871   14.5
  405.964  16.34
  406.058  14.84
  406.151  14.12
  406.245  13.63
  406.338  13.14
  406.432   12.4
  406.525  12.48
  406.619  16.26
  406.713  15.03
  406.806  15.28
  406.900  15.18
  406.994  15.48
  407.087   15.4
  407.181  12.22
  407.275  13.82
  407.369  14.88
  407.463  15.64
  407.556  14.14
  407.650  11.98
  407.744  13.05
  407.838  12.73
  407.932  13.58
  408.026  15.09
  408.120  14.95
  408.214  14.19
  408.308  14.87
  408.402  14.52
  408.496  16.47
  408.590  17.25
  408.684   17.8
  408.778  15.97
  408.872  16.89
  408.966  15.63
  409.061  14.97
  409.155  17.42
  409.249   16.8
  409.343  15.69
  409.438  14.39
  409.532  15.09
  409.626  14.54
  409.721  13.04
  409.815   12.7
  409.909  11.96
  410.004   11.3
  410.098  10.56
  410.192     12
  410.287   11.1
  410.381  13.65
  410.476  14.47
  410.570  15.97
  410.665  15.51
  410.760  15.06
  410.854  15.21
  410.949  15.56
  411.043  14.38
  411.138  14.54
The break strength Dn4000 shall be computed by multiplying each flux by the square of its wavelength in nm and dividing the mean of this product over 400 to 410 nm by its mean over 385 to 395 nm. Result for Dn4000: 1.90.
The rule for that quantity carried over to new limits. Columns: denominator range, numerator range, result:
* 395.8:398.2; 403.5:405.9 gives 2.03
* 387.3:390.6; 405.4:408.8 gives 1.74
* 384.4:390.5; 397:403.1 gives 1.74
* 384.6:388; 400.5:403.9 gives 2.15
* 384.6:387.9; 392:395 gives 0.94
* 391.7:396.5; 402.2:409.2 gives 1.95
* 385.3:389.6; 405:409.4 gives 2.00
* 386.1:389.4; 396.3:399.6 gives 1.29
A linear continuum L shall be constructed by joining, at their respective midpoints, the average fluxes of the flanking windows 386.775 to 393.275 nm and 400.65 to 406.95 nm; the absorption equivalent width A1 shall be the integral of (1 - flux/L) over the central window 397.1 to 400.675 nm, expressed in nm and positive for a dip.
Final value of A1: 0.21 nm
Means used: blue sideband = 9.1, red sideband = 15.6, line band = 12.6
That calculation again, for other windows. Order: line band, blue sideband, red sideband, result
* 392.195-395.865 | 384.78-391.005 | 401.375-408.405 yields 0.987 nm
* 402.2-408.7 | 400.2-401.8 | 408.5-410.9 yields 0.045 nm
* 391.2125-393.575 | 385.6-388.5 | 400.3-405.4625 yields 0.559 nm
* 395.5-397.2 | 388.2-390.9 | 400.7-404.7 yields 0.786 nm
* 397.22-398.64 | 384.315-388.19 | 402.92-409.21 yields 0.122 nm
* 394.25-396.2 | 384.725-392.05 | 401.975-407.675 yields 0.226 nm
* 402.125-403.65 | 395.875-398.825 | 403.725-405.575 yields -0.211 nm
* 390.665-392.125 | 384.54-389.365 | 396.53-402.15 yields -0.172 nm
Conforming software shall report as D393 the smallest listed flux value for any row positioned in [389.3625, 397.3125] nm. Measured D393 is 1.686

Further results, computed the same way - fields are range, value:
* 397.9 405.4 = 10.74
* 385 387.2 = 5.631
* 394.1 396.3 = 6.983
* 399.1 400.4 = 12.33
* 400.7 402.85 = 12.22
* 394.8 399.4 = 2.431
